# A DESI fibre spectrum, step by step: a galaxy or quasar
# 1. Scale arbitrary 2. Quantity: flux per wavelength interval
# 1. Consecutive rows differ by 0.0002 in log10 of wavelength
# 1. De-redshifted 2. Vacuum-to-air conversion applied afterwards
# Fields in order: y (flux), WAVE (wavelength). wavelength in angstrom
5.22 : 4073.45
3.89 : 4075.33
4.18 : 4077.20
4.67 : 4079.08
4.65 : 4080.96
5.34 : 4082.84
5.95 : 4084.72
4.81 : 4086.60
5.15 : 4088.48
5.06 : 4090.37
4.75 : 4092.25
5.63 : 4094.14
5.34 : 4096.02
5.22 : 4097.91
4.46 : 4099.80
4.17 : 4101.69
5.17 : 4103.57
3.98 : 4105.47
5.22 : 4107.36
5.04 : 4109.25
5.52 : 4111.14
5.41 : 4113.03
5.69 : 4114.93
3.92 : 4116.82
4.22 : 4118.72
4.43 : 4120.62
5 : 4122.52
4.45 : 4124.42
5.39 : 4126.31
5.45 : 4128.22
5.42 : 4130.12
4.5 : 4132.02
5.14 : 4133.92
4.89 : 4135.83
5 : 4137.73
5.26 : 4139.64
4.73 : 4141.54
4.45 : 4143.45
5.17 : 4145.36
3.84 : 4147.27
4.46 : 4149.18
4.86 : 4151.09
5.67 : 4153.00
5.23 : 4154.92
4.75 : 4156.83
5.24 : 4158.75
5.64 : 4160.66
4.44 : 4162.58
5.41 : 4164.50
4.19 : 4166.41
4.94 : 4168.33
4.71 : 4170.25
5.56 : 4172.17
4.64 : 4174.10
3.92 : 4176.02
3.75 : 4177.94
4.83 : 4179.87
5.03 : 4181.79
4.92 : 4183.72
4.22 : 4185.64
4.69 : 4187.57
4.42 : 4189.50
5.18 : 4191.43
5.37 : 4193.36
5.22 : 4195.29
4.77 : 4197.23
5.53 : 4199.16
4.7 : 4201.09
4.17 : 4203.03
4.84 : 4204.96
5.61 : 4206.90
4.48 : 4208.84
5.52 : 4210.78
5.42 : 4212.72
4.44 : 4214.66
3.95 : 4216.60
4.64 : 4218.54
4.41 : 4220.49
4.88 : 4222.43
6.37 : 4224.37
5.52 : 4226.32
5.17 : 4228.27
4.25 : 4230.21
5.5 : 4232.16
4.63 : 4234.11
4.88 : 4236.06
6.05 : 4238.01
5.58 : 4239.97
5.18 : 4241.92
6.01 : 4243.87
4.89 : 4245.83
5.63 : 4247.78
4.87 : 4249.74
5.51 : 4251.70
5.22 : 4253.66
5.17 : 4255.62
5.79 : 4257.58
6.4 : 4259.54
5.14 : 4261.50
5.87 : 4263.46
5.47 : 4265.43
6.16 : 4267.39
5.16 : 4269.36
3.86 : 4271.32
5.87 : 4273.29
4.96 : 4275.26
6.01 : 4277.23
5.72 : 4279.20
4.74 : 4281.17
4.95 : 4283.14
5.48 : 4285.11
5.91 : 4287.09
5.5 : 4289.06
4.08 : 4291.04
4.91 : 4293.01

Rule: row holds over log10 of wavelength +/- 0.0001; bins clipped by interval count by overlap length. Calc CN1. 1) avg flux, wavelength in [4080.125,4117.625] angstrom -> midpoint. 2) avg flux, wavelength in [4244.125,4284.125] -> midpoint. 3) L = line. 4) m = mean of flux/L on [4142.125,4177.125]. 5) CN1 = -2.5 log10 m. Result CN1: 0.07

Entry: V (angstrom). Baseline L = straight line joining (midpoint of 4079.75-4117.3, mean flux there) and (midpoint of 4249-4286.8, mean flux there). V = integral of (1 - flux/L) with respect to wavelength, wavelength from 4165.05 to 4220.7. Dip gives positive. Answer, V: 5.0 angstrom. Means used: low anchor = 5.04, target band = 4.77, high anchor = 5.4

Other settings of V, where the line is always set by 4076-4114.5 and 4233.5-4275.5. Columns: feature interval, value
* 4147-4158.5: 0.6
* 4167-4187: 2.1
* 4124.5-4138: 0.0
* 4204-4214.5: 0.3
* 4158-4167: 0.3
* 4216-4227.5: 0.7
